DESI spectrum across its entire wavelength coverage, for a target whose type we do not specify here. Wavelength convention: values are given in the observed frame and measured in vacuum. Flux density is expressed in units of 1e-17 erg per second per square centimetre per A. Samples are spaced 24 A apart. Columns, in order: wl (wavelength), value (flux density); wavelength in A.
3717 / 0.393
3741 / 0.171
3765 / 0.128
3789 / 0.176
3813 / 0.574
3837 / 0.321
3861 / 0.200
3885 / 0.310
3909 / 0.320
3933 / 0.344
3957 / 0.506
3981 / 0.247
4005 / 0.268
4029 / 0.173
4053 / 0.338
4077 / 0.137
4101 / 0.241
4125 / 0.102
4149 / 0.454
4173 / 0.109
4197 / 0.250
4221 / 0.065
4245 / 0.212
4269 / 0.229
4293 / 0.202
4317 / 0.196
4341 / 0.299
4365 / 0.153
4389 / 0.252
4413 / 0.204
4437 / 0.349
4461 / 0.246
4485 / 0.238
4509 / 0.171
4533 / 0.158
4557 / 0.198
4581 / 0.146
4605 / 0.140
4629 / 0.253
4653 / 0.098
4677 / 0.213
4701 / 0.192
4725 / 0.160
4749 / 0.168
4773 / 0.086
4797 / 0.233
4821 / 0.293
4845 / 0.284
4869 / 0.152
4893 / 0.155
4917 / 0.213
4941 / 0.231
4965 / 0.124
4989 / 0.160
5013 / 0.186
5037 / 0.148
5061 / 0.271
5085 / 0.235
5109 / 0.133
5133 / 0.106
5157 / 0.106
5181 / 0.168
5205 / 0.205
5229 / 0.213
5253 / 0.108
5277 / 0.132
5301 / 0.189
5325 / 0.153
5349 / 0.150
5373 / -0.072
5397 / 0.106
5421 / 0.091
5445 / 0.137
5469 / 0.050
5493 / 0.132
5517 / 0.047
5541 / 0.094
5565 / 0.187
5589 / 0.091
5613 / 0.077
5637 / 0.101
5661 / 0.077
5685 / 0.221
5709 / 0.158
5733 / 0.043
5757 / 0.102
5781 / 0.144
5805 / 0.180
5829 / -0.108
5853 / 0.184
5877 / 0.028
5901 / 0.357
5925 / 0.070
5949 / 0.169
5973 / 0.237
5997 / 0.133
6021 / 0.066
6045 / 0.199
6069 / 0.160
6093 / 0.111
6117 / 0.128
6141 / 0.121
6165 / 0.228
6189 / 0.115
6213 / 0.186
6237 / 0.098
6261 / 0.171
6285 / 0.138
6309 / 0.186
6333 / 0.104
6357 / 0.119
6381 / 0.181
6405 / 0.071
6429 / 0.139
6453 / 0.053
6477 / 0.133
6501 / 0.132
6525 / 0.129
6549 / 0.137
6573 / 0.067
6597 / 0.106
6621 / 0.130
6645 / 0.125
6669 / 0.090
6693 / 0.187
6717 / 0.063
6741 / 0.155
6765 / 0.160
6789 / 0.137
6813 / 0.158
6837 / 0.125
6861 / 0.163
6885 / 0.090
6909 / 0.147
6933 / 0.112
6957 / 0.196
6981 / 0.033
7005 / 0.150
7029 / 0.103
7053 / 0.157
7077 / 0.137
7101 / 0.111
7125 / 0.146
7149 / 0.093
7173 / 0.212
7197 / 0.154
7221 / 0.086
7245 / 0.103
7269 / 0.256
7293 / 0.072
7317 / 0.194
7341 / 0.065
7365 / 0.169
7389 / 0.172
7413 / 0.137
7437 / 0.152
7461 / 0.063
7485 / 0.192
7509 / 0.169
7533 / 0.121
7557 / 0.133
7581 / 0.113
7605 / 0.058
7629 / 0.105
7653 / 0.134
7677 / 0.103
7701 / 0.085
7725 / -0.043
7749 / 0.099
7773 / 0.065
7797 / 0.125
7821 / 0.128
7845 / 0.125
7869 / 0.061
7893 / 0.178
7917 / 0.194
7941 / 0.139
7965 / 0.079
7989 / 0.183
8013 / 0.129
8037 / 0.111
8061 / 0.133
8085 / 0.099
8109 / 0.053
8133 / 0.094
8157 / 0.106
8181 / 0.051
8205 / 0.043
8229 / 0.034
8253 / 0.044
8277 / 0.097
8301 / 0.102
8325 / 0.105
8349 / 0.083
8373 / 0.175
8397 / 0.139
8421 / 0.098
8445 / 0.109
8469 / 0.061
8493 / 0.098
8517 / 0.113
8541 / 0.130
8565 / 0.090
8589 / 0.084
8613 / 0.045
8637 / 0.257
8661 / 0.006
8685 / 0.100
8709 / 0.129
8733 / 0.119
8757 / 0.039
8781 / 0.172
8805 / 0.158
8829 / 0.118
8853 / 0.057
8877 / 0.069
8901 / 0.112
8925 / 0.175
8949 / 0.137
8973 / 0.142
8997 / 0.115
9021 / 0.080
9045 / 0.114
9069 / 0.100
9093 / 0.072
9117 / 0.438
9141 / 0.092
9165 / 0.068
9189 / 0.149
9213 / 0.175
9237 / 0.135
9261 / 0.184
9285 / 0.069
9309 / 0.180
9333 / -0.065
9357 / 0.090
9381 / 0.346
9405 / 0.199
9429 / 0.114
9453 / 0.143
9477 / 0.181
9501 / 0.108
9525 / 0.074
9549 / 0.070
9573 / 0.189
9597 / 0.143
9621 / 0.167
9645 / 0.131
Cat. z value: 1.445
